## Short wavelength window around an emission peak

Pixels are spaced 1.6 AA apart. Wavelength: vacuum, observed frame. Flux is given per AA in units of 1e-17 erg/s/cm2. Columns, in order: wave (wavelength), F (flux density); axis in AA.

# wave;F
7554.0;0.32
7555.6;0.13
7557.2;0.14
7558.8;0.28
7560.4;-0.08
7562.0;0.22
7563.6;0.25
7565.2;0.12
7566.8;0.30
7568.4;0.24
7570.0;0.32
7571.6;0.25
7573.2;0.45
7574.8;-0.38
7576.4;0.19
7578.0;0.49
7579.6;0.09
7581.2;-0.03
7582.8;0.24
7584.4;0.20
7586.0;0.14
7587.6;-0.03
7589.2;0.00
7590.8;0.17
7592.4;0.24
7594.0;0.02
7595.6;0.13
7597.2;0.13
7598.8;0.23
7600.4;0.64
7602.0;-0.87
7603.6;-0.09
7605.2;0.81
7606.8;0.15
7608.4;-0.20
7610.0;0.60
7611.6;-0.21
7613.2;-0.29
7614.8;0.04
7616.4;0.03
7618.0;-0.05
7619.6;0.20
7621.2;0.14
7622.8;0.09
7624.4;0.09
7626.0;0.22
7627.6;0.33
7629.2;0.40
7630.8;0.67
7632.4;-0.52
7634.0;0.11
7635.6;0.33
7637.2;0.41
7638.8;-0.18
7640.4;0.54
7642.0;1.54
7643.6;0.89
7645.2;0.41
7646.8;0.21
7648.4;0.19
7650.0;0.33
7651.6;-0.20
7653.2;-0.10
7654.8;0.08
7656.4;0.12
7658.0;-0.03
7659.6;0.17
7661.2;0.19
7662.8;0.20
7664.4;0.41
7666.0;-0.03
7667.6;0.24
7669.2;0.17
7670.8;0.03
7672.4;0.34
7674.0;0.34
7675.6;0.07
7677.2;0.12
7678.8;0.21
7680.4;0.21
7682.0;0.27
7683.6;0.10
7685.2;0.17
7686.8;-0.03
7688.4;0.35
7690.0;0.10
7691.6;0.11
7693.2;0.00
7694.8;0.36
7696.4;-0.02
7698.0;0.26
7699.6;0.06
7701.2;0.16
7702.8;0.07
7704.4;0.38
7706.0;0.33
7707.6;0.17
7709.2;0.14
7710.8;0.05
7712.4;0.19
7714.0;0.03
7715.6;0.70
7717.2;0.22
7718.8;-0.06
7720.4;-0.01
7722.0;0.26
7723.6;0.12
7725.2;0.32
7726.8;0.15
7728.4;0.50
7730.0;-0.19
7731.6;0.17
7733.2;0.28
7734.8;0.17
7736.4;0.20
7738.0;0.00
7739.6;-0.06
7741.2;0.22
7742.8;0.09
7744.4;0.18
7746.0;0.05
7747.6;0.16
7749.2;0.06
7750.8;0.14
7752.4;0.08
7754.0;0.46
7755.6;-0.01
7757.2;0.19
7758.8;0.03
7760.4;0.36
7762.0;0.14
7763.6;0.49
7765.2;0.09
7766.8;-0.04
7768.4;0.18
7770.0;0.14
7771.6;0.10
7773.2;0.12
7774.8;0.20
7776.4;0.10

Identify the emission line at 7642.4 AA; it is [O III]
